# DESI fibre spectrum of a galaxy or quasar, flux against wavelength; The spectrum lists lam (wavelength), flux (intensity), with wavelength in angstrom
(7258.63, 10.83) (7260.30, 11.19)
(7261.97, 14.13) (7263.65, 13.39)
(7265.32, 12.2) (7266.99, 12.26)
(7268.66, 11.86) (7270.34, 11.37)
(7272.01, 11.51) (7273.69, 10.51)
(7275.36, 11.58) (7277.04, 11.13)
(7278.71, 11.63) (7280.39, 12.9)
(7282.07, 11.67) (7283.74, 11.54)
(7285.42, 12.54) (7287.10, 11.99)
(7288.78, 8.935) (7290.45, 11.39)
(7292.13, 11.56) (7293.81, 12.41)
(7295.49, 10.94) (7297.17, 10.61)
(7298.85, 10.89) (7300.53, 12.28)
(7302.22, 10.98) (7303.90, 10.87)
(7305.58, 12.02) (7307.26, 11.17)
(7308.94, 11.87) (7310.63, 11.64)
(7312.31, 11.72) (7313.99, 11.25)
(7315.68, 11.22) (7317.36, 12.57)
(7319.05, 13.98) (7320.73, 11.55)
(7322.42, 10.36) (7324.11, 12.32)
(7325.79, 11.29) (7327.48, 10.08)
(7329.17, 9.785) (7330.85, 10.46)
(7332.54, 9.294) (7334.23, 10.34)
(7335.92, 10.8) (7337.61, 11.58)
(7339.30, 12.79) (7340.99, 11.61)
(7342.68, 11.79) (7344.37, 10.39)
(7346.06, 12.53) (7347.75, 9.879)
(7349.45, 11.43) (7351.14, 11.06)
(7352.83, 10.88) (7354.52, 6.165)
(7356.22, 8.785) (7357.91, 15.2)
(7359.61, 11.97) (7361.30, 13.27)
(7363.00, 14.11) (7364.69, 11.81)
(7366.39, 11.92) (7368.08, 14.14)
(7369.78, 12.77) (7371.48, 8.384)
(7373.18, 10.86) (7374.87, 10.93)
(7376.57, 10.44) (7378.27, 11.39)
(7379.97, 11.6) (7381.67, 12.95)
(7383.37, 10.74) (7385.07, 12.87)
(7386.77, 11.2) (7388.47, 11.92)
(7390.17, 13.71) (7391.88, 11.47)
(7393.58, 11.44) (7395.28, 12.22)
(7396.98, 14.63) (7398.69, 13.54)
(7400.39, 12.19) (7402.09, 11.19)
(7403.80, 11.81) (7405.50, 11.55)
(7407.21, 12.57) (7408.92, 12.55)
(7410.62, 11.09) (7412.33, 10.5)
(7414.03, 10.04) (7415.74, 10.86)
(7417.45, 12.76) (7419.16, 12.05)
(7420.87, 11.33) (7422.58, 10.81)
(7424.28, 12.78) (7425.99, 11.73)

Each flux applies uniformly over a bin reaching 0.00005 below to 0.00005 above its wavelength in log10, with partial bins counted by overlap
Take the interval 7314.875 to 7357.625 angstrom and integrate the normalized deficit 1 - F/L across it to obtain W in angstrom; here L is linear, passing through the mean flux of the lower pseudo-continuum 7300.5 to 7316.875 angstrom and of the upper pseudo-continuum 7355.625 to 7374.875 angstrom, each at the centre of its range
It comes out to 2.93 angstrom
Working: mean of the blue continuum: 11.5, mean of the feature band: 11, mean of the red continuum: 12.1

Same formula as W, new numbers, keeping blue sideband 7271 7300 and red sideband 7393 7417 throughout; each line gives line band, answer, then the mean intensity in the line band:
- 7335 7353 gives 0.45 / 11.4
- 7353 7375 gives 0.31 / 11.6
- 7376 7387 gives 0.14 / 11.6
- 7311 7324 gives -0.33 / 11.8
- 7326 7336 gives 1.24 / 10.1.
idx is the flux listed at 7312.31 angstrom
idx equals 11.72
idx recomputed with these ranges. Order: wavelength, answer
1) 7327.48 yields 10.08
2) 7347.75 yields 9.879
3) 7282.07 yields 11.67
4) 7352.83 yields 10.88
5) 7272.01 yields 11.51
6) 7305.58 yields 12.02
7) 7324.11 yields 12.32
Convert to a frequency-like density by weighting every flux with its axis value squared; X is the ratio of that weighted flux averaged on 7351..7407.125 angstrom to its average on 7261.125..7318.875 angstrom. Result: 1.04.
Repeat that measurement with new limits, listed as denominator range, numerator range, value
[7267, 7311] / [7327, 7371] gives 1.00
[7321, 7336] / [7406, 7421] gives 1.12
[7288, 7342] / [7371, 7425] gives 1.06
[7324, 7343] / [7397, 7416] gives 1.10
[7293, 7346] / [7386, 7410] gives 1.11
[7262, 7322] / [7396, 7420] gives 1.06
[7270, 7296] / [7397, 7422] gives 1.06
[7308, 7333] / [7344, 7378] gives 1.01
